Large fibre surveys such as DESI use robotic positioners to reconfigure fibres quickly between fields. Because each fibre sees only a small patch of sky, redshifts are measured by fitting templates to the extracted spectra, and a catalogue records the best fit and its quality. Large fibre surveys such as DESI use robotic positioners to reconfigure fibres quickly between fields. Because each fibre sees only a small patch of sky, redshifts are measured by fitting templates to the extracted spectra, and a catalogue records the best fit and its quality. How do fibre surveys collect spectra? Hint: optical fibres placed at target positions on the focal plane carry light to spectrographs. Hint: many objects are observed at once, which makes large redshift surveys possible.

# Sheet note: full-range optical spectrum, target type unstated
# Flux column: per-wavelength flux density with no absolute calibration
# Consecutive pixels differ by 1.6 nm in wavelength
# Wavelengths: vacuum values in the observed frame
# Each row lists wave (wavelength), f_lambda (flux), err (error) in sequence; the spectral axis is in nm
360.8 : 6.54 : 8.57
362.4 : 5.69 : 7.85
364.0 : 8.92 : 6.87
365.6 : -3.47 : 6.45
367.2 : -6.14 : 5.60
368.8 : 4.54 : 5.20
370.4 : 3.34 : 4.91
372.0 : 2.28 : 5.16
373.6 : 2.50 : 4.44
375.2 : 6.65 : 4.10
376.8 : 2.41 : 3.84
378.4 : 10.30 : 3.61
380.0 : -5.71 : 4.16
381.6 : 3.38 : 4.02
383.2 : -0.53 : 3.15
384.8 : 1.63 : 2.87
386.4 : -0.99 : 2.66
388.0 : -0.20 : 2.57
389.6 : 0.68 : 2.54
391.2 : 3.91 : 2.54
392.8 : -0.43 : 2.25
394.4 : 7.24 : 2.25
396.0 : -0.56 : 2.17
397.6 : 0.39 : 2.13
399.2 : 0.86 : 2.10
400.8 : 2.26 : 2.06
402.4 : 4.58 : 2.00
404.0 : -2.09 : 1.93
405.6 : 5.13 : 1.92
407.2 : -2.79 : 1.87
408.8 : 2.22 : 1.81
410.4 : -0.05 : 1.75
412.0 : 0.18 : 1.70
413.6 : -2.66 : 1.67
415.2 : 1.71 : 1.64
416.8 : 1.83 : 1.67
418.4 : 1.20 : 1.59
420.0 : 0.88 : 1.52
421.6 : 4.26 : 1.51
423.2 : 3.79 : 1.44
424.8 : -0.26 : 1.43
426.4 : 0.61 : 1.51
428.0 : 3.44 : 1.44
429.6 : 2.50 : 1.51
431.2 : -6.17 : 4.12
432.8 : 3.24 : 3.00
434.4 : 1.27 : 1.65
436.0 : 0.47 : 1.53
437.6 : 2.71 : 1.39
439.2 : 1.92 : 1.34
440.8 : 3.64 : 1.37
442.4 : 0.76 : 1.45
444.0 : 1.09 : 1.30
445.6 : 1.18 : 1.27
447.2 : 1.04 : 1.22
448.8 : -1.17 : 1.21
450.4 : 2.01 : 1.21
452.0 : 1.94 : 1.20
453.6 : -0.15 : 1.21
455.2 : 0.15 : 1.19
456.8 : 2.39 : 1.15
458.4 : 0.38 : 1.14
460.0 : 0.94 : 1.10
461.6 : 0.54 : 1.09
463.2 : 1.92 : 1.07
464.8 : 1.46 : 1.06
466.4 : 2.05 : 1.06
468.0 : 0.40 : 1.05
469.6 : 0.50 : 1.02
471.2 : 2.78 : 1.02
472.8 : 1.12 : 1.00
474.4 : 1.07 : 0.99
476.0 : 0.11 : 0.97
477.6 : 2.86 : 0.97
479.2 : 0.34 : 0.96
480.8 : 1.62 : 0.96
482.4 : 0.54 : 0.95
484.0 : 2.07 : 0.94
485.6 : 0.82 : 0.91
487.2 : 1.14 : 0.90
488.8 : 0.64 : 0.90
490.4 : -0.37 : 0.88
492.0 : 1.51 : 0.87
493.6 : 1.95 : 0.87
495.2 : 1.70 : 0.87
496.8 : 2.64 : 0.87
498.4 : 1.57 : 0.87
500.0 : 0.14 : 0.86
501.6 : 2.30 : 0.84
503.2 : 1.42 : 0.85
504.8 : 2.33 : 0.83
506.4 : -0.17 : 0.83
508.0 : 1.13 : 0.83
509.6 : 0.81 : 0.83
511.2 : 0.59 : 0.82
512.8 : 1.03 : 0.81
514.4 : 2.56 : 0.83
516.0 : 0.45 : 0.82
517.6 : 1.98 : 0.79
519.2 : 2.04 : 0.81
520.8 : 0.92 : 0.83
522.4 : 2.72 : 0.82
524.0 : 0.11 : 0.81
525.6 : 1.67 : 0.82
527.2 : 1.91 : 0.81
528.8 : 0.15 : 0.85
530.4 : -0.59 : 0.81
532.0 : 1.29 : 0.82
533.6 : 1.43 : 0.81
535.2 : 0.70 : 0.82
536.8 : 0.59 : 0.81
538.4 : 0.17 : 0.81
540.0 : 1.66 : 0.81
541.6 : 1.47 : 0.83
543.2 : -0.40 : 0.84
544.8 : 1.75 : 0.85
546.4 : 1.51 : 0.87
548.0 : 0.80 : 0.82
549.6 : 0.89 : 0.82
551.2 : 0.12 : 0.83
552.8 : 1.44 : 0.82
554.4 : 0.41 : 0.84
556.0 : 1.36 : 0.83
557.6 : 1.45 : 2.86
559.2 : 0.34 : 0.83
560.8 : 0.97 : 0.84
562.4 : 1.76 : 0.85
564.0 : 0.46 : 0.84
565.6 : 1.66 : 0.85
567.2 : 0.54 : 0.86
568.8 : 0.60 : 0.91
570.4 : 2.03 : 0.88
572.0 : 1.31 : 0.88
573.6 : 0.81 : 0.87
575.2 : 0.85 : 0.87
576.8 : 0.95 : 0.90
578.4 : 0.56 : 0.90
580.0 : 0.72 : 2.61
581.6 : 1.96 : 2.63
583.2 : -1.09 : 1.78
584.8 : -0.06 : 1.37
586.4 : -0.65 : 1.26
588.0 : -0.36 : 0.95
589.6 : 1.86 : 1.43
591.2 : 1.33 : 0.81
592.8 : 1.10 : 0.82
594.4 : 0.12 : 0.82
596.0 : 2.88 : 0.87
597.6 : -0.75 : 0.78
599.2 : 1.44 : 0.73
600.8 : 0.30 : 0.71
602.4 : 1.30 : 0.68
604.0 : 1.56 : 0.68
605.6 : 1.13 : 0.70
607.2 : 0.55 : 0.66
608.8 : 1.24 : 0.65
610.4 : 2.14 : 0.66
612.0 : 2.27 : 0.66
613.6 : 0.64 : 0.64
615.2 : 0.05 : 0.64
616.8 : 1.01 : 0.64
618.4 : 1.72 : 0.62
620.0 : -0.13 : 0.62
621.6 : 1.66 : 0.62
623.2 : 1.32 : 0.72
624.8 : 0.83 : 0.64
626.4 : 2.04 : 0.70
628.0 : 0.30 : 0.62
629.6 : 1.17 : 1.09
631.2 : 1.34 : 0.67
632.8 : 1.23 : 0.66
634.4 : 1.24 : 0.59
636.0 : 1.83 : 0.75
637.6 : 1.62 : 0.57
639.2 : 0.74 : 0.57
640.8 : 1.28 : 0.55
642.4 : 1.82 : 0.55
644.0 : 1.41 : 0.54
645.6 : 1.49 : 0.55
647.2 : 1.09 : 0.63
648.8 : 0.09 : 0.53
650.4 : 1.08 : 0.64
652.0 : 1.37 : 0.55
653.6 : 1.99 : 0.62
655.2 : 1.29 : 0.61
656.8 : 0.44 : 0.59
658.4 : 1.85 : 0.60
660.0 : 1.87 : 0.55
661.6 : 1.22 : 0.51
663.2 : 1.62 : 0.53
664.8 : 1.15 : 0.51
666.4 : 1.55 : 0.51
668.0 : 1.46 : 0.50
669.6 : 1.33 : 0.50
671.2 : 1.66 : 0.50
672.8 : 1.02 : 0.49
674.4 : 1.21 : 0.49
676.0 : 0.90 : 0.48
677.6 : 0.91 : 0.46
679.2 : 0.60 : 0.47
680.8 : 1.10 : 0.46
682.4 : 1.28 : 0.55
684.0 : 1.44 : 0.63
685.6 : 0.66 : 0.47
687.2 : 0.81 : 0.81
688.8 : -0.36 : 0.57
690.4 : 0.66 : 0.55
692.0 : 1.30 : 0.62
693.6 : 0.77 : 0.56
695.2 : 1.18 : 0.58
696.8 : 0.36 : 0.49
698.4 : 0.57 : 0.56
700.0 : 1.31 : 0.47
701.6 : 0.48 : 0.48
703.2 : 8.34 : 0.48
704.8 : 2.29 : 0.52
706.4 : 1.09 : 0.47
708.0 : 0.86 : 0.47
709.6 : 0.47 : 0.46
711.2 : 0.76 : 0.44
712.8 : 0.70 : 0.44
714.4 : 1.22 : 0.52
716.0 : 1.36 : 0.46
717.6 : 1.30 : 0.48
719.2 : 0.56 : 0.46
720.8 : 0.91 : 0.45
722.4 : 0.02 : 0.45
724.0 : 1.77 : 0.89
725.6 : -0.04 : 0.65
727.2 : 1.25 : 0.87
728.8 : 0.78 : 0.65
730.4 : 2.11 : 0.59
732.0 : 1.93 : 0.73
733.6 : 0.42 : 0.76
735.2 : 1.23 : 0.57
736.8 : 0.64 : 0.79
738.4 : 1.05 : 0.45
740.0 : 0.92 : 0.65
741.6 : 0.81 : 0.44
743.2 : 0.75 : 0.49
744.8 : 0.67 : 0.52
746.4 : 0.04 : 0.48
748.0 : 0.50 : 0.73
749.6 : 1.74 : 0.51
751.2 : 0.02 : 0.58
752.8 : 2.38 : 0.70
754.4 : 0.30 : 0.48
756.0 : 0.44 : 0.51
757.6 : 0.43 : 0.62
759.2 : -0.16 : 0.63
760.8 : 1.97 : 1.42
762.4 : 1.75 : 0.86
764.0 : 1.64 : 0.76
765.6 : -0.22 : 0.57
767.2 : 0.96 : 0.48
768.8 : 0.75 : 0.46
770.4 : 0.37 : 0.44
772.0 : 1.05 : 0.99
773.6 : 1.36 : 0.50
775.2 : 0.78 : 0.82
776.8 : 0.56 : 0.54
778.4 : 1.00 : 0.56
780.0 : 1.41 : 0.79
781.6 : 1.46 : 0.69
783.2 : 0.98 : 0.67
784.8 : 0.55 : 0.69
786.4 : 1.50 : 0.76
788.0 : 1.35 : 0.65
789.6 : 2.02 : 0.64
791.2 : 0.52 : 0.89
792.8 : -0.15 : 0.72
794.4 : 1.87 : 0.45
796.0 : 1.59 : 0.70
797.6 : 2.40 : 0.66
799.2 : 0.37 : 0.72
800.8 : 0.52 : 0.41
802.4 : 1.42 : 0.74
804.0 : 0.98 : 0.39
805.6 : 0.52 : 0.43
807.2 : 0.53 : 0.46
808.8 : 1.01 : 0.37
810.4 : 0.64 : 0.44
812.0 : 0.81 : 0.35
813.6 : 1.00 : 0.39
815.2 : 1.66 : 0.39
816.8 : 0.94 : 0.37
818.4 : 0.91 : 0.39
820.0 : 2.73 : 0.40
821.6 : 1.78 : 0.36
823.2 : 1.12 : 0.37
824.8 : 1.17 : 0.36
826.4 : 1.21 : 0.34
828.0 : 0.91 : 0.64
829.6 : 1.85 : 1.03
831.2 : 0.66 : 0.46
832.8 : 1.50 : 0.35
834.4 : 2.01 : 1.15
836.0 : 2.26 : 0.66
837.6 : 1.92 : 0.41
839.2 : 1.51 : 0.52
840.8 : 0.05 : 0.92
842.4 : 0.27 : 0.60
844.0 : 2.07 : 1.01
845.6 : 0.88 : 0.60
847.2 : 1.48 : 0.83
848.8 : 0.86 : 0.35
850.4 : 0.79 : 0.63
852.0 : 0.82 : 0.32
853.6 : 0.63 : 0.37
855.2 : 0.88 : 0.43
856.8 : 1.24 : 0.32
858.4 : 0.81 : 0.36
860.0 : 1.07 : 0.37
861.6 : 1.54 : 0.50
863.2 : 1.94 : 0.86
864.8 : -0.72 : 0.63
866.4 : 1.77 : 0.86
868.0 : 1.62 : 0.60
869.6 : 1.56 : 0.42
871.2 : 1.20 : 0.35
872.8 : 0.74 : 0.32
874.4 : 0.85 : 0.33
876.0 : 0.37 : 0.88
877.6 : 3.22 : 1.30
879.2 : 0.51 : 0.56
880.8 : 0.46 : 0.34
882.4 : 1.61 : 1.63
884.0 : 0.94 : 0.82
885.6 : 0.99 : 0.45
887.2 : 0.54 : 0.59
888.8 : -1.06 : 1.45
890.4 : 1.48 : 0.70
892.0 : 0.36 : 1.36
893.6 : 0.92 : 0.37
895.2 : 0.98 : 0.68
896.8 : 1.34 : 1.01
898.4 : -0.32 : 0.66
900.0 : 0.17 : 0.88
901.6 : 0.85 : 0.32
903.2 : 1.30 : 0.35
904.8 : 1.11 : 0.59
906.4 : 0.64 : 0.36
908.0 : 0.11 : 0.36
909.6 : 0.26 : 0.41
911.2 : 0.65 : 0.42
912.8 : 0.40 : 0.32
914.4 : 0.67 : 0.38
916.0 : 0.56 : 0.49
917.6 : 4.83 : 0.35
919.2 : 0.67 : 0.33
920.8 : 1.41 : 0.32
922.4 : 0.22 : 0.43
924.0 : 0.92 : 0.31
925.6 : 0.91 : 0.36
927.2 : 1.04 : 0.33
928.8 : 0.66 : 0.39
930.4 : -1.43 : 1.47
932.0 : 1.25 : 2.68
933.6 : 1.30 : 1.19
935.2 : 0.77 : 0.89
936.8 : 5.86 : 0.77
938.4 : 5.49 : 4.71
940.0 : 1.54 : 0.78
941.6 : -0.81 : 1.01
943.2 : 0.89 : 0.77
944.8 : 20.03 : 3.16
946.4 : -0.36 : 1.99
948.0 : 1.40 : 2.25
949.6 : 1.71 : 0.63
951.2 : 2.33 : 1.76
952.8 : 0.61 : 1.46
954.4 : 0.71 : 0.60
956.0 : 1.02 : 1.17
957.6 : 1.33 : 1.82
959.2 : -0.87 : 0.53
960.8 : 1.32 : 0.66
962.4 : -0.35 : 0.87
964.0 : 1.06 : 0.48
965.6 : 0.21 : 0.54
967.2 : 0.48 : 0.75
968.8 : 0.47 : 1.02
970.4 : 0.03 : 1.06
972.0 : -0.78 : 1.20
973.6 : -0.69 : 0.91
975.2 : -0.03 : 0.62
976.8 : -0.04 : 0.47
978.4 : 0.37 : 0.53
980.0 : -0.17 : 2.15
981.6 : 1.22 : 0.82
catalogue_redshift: 0.89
